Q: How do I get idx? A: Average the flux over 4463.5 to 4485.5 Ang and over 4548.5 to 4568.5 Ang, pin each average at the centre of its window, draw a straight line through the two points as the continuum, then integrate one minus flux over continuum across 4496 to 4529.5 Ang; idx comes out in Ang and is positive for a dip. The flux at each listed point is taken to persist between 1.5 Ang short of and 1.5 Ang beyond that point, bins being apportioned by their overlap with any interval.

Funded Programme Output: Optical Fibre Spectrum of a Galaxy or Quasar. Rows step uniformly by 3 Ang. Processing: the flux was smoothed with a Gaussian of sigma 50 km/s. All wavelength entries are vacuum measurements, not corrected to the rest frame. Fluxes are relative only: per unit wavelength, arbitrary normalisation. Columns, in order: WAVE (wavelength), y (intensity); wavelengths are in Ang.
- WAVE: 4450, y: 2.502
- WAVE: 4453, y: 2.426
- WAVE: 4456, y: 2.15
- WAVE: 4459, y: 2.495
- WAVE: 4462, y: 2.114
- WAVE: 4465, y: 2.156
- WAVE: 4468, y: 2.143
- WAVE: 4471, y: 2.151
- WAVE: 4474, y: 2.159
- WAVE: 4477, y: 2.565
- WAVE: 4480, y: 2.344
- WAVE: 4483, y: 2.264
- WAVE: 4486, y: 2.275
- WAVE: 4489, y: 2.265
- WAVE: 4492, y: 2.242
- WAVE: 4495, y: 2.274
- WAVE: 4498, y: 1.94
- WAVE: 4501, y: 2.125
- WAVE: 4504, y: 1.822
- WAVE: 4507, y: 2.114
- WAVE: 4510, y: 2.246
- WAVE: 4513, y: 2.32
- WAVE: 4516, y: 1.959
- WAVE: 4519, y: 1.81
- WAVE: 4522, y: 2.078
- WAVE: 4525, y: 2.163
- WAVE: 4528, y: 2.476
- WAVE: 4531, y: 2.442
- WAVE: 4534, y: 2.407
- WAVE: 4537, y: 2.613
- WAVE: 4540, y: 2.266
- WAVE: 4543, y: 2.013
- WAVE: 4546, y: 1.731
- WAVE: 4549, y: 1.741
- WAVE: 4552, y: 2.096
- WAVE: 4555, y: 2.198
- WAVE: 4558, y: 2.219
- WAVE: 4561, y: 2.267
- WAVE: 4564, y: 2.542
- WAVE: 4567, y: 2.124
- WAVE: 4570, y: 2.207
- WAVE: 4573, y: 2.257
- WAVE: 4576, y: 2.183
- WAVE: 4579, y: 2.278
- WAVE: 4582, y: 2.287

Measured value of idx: 1.9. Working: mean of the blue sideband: 2.26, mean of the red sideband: 2.19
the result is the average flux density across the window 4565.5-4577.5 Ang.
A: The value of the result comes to 2.19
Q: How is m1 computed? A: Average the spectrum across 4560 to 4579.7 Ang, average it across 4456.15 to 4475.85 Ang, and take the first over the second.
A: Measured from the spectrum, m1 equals 1.03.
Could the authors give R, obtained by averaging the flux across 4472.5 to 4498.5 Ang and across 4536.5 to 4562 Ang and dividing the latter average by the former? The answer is 0.93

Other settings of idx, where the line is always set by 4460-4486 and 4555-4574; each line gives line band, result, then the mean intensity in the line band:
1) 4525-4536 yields -0.8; 2.41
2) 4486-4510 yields 1.3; 2.13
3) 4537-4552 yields 1.6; 2.02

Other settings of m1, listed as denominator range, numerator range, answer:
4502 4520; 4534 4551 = 1.02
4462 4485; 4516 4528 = 0.92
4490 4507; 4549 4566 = 1.06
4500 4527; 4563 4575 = 1.09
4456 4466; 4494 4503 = 0.93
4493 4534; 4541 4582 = 1.00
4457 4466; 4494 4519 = 0.92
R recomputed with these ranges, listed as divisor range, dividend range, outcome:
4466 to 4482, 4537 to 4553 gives 0.89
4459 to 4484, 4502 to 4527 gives 0.92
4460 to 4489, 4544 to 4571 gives 0.94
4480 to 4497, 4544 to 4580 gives 0.95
